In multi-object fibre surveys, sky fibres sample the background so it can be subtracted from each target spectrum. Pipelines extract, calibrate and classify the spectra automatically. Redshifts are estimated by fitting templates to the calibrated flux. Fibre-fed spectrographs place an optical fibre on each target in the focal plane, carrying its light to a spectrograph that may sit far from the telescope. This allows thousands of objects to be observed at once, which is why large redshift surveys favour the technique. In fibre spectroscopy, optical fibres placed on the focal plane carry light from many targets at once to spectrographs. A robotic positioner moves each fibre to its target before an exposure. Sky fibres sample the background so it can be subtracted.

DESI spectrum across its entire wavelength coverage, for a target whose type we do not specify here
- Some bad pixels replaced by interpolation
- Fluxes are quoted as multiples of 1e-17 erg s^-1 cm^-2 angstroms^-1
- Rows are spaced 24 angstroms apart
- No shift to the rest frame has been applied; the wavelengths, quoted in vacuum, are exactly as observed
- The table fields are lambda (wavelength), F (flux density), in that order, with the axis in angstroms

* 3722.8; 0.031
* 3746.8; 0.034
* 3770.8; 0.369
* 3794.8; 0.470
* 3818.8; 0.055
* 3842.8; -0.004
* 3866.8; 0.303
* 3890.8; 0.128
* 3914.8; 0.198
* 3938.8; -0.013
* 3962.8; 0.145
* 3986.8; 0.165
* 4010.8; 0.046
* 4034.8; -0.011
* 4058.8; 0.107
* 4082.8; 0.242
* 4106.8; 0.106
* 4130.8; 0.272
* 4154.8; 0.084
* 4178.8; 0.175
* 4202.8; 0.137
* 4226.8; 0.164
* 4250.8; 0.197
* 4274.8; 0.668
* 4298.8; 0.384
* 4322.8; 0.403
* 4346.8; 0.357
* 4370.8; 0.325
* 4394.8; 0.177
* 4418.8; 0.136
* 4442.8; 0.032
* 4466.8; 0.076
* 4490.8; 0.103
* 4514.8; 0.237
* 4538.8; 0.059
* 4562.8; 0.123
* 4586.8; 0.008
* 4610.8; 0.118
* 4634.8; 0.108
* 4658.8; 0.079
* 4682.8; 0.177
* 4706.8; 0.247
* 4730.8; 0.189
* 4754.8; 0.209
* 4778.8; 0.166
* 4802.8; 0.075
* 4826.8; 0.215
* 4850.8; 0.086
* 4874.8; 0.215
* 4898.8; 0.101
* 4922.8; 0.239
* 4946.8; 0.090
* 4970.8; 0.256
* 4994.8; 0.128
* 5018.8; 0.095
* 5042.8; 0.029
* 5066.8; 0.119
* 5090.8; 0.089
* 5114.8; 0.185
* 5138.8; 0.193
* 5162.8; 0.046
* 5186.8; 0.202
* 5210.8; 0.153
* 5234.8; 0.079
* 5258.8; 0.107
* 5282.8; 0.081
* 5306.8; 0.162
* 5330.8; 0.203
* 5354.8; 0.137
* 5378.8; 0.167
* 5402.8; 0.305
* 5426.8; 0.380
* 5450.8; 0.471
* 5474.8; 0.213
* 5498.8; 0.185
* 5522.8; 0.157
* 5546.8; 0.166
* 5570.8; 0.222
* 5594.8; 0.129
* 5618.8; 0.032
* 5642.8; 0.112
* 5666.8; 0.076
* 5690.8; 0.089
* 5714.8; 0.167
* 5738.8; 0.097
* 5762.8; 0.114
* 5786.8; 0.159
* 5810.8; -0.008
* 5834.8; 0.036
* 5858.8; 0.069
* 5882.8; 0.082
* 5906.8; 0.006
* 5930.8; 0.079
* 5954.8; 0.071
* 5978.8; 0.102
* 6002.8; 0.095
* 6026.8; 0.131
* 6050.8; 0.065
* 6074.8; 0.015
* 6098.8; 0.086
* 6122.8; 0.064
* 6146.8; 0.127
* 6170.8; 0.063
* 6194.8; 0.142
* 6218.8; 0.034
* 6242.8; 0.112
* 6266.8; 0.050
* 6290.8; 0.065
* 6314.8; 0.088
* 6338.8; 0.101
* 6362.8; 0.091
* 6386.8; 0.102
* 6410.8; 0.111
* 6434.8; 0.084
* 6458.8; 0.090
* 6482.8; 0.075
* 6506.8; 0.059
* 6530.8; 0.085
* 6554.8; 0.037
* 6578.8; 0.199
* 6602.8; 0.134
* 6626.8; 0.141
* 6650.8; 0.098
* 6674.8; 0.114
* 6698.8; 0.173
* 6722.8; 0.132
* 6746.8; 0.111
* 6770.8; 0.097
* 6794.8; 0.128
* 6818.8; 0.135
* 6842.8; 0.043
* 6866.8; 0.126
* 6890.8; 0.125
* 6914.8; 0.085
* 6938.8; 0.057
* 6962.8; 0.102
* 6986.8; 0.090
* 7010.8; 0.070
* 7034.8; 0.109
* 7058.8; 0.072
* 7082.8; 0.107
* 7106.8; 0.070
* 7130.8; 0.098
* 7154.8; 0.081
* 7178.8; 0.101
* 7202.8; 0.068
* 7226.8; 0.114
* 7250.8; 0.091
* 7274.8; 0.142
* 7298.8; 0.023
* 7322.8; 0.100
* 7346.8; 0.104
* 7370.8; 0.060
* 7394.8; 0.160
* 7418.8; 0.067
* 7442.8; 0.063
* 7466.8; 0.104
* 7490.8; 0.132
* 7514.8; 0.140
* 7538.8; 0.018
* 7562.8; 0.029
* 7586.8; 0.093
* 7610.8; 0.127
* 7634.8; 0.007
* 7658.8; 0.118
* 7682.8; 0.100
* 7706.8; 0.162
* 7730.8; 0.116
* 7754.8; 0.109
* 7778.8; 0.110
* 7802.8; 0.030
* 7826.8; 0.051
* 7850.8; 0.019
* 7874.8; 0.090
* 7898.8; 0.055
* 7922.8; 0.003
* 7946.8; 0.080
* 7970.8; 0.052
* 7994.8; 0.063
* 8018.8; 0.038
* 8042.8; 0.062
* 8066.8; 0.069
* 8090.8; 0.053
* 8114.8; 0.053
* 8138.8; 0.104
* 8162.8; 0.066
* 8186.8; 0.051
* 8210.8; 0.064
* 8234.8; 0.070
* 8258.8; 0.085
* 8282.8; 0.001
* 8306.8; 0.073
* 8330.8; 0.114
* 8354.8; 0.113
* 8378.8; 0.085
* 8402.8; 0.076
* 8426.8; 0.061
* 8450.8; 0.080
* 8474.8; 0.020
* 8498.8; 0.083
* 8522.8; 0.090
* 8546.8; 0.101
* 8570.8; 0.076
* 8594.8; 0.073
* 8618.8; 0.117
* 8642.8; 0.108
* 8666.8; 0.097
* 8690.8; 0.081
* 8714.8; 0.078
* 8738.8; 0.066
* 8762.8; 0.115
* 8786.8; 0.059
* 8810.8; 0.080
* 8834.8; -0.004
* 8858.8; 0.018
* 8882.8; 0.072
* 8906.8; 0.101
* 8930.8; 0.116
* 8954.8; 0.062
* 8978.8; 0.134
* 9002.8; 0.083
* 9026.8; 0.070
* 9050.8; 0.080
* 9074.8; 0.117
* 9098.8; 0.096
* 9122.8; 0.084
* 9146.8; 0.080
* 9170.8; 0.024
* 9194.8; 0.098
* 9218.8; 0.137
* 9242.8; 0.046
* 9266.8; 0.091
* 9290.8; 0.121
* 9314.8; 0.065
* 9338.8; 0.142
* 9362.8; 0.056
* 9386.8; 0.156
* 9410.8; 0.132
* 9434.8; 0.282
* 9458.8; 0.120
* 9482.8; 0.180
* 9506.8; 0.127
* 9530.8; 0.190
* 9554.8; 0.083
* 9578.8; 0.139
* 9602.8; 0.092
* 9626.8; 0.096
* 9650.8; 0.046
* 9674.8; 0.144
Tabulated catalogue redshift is 2.515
